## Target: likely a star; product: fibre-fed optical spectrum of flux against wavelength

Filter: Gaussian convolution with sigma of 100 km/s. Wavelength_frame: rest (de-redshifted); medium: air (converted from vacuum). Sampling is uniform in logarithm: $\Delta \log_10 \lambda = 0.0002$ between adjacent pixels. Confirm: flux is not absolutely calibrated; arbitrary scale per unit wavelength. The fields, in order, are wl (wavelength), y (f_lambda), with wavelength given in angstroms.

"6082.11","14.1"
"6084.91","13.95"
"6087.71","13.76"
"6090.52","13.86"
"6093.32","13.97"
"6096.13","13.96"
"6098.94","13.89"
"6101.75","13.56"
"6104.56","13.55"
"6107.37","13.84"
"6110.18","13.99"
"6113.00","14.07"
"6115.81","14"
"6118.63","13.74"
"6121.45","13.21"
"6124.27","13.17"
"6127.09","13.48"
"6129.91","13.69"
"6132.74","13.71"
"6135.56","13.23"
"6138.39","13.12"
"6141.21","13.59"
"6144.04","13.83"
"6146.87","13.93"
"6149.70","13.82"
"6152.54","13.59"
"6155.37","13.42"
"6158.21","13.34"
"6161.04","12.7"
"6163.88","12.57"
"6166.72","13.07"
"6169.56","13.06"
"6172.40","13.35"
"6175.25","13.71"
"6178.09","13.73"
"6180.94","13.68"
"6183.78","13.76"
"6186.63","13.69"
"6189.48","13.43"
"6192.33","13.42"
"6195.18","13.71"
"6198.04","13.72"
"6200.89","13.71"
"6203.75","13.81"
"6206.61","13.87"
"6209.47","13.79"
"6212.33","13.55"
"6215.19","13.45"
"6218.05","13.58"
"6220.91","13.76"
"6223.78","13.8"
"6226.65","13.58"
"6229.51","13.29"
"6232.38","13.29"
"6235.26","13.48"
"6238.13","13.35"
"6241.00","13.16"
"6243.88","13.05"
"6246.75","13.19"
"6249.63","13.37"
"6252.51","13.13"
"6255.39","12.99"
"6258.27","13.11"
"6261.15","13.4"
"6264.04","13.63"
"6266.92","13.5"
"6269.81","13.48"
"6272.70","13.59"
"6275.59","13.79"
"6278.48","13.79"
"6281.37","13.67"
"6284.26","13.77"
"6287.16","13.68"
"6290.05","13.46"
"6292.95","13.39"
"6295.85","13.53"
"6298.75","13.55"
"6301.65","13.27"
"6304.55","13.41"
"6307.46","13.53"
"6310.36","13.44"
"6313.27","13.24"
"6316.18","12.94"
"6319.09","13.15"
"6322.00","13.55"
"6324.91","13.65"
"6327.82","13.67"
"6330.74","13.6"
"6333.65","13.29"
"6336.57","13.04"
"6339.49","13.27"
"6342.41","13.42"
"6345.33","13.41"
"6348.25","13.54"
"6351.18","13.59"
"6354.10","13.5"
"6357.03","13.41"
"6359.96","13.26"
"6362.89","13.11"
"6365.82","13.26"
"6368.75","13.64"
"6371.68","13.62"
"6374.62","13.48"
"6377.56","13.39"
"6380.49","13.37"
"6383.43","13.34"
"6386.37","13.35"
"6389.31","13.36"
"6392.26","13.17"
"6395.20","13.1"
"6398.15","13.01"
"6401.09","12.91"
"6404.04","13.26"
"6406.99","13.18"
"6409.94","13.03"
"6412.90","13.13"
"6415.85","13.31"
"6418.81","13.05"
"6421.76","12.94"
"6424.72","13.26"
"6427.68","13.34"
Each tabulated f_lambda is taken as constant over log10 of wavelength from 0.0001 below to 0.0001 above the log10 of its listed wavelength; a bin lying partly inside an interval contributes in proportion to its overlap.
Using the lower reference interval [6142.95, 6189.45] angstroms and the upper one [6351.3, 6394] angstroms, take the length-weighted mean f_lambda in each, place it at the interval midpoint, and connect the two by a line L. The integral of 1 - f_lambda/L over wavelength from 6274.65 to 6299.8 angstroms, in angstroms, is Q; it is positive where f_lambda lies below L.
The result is -0.4 angstroms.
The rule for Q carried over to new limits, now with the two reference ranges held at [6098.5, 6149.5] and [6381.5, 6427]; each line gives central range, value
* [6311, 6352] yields -0.3 angstroms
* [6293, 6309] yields -0.1 angstroms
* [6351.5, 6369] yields -0.2 angstroms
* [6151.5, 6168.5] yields 0.6 angstroms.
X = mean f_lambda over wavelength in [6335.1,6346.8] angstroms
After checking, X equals 13.3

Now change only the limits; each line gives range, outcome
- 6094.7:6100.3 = 13.9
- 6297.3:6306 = 13.4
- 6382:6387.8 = 13.3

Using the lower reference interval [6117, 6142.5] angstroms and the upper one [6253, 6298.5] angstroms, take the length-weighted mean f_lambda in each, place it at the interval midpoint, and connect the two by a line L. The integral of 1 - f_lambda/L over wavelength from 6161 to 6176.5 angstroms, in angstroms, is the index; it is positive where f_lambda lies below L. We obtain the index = 0.4 angstroms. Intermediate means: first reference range 13.4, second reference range 13.5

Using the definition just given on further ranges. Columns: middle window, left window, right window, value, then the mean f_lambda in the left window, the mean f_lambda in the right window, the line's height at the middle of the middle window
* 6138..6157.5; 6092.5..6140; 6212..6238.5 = 0.0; 13.7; 13.5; 13.6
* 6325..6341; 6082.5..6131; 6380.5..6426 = -0.1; 13.8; 13.2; 13.3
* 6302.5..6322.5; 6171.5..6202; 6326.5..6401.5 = 0.2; 13.6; 13.4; 13.4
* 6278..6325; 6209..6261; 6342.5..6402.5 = -0.3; 13.4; 13.3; 13.4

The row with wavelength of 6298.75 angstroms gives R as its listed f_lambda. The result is 13.55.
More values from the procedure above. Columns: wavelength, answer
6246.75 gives 13.19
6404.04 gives 13.26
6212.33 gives 13.55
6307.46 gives 13.53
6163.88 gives 12.57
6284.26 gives 13.77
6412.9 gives 13.13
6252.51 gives 13.13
